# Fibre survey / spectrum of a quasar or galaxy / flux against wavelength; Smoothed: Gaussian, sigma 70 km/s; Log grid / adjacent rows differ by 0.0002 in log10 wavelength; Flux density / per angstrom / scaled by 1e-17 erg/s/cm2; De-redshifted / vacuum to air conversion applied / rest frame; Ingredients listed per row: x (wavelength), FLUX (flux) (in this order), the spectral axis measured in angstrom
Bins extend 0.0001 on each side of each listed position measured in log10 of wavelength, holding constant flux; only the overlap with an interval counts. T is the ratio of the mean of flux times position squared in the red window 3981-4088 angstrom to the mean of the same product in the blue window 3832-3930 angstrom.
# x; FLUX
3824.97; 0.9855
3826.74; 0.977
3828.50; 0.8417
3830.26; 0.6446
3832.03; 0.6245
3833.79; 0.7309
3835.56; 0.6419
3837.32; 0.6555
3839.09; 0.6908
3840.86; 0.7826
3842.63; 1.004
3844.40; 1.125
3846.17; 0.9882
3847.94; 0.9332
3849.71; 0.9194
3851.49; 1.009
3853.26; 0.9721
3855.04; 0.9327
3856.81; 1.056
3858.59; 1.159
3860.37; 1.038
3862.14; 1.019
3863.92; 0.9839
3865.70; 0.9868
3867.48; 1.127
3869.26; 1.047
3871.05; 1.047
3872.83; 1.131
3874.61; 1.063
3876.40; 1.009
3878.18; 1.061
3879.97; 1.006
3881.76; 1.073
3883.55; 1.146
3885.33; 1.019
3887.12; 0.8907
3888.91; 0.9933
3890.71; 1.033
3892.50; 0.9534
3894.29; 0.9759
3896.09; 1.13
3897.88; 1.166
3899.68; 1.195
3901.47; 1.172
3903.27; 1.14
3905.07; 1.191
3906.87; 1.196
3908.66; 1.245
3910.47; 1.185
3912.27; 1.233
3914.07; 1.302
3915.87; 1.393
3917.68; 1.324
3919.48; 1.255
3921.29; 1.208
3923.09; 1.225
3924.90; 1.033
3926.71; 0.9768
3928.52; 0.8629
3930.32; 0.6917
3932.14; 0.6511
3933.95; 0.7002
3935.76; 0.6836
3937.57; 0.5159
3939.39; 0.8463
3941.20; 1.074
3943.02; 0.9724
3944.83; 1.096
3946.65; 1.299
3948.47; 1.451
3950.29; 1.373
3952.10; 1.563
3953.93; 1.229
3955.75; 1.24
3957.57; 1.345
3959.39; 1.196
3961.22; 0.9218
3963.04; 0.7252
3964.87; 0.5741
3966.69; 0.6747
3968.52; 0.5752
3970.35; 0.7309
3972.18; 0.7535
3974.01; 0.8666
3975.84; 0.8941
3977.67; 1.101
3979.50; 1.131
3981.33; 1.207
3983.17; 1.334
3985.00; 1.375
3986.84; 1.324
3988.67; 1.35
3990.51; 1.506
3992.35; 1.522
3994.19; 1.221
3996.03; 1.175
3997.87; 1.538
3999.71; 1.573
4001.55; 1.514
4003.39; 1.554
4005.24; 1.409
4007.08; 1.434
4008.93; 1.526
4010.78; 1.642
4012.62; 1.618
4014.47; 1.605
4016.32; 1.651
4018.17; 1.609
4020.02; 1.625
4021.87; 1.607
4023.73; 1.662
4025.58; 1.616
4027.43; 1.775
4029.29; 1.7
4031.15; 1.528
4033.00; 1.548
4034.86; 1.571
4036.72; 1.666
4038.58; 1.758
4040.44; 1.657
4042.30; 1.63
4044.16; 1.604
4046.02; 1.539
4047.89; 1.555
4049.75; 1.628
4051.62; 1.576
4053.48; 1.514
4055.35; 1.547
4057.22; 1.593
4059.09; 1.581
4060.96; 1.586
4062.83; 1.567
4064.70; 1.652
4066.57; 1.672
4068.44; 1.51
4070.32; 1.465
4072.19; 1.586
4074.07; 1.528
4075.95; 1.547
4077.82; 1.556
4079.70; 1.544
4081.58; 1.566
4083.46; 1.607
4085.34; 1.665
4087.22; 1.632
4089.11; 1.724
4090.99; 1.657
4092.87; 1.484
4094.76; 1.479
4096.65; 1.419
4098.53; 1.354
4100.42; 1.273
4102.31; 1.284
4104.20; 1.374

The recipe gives 1.6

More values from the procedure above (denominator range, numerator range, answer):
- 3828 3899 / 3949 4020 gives 1.39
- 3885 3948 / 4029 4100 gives 1.61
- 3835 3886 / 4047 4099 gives 1.76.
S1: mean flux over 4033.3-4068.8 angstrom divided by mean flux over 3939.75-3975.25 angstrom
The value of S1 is 1.6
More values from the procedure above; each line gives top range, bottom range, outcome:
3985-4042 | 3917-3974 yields 1.57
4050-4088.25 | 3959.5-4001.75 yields 1.42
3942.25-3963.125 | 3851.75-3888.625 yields 1.18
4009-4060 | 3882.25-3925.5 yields 1.40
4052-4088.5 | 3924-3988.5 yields 1.57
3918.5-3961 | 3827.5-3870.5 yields 1.16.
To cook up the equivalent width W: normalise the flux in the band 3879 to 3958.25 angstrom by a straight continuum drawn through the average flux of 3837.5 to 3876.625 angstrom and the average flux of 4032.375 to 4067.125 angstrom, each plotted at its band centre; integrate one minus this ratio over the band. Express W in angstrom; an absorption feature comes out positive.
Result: 6.0 angstrom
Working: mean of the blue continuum 0.995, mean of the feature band 1.1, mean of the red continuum 1.6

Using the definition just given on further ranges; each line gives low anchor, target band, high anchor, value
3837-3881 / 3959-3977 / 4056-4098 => 7.0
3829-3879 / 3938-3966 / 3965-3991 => -2.6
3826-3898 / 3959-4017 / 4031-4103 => 5.0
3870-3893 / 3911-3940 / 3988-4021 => 4.8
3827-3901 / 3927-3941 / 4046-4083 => 5.2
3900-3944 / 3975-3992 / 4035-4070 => 0.7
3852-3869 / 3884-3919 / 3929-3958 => -3.7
